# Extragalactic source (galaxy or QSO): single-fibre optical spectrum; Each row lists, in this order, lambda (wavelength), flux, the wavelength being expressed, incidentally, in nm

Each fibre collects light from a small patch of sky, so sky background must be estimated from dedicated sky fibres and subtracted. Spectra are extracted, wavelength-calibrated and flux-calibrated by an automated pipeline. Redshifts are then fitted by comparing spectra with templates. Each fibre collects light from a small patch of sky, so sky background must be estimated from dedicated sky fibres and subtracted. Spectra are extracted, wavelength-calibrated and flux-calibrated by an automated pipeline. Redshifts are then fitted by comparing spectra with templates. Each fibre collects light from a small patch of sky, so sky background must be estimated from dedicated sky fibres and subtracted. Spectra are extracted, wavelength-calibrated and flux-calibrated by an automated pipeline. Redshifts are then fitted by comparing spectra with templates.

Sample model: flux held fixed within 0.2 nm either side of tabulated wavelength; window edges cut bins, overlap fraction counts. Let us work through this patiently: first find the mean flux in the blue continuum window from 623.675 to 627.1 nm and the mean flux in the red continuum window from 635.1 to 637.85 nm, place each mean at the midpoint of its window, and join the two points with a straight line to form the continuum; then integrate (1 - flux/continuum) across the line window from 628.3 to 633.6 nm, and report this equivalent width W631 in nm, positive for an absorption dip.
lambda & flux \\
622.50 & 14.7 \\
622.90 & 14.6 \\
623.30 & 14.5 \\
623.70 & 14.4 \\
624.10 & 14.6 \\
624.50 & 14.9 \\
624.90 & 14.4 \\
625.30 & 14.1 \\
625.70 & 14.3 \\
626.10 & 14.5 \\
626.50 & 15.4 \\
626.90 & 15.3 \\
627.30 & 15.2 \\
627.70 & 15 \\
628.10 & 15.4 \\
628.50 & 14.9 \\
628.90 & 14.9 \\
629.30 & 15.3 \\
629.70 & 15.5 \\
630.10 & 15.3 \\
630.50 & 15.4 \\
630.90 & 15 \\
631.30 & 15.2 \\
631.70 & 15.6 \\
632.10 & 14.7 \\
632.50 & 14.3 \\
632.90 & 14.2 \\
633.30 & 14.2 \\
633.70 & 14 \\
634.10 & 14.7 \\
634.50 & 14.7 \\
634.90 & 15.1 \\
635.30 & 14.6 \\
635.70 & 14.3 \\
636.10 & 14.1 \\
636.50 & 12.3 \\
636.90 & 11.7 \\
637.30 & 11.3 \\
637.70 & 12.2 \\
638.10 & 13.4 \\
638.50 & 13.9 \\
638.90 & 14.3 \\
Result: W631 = -0.438 nm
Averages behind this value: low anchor 14.7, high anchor 12.9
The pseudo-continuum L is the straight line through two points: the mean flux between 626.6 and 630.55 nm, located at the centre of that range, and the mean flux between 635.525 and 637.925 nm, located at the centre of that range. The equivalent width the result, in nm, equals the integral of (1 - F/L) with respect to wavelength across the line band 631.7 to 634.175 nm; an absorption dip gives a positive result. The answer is -0.11 nm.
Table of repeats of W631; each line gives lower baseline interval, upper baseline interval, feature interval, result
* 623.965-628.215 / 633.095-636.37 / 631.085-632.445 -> -0.05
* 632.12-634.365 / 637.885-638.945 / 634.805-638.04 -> 0.20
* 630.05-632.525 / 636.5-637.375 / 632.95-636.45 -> -0.36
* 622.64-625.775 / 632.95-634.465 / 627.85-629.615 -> -0.09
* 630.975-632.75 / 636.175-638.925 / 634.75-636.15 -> -0.11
